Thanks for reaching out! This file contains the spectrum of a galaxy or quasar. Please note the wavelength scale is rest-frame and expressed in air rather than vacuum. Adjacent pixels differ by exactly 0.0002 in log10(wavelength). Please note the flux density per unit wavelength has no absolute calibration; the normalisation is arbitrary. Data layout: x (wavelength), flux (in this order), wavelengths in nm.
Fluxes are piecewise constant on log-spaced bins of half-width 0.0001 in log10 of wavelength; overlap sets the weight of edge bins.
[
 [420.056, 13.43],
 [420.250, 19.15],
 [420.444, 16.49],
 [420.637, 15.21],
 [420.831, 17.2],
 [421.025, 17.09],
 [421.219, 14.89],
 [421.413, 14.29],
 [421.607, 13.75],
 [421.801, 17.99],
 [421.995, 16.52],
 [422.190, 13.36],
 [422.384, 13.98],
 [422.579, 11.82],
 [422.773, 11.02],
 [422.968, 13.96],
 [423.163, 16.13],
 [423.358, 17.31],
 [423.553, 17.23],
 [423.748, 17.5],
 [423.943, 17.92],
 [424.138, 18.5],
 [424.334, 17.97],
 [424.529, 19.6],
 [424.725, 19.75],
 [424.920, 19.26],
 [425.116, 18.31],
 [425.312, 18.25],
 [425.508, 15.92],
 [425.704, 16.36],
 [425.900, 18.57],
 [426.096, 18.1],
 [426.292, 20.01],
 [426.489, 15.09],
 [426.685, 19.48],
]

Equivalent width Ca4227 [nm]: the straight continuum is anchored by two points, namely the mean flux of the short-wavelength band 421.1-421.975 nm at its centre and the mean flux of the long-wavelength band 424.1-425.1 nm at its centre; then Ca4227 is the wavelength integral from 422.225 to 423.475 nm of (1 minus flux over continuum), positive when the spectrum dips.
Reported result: 0.21 nm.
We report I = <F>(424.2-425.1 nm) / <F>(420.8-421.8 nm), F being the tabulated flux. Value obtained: 1.22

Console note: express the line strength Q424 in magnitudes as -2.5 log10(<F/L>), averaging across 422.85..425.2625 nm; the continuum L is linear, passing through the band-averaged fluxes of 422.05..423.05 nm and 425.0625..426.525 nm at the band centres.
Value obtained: -0.171 mag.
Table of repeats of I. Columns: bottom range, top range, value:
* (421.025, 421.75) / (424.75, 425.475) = 1.24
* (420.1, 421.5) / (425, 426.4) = 1.10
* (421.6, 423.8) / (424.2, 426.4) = 1.22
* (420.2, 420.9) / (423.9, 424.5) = 1.09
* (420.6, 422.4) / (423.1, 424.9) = 1.17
